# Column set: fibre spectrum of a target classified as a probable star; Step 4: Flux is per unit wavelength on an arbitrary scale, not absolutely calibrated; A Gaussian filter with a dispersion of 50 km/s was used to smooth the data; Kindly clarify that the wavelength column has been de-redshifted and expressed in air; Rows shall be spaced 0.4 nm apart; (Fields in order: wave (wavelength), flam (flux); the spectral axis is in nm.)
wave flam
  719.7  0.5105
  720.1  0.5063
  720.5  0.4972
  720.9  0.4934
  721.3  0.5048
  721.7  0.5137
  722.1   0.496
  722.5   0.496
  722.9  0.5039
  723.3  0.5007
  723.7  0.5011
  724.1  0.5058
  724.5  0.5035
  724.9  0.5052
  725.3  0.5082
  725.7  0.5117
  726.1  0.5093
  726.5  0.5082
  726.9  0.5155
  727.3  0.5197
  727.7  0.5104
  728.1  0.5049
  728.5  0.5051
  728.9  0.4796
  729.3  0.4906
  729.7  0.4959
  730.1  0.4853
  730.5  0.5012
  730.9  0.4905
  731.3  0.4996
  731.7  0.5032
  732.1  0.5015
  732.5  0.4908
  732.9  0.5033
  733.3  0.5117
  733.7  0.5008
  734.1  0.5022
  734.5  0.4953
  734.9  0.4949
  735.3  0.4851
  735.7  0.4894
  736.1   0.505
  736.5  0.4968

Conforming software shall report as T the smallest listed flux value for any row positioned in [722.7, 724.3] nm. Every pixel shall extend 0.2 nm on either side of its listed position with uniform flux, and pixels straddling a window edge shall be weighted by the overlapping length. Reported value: 0.5007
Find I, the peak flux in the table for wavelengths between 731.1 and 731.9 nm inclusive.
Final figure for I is 0.5032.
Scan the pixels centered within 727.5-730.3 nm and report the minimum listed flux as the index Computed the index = 0.4796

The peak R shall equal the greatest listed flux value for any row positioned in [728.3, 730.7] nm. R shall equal 0.5051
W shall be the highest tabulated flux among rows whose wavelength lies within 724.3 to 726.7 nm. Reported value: 0.5117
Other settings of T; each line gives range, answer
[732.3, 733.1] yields 0.4908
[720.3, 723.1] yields 0.4934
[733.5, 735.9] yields 0.4851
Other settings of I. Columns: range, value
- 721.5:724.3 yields 0.5137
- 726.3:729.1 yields 0.5197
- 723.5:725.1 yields 0.5058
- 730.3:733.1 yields 0.5033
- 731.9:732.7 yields 0.5015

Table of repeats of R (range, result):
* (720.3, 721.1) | 0.4972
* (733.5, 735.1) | 0.5022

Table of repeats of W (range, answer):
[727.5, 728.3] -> 0.5104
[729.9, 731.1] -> 0.5012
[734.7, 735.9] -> 0.4949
